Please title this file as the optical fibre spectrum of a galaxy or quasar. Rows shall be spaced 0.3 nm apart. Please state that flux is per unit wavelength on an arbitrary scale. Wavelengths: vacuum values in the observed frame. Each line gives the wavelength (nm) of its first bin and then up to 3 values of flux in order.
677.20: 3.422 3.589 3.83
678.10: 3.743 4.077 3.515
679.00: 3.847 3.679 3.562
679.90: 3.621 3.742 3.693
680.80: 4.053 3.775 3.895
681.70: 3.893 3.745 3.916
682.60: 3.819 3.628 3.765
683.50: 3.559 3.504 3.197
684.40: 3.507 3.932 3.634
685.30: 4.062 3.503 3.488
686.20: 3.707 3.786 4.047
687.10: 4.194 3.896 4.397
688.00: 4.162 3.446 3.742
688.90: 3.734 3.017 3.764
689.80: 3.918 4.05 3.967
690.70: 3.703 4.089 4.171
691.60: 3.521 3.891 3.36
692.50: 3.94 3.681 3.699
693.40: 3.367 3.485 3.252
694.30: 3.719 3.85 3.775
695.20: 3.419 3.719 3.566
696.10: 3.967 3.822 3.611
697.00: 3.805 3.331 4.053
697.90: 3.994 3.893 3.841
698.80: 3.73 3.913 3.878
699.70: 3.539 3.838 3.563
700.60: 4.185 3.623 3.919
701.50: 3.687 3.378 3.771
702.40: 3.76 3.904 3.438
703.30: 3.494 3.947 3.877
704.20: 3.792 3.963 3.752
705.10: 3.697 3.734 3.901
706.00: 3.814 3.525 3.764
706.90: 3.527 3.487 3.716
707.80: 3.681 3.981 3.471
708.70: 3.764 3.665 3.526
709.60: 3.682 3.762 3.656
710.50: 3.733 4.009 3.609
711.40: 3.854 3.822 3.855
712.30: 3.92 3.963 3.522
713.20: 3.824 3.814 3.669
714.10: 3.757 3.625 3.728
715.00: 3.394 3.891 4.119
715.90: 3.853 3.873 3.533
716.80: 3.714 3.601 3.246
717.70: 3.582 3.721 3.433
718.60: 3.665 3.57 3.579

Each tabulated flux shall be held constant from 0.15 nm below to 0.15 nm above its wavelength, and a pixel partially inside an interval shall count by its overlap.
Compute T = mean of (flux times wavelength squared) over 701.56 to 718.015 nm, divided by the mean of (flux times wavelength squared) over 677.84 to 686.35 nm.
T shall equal 1.1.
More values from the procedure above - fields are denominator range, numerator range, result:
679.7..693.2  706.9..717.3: 1.06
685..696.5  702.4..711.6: 1.04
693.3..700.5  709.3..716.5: 1.06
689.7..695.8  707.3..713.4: 1.06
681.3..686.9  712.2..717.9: 1.09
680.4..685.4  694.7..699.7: 1.05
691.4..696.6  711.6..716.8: 1.09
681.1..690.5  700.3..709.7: 1.04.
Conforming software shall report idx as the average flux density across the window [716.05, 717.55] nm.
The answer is 3.59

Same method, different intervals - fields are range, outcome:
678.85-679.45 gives 3.76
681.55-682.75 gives 3.84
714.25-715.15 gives 3.58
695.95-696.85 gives 3.8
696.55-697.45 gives 3.58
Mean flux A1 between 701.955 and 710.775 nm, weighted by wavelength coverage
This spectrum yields 3.72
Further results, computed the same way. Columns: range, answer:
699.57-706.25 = 3.75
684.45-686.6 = 3.72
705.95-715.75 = 3.73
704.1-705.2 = 3.81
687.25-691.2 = 3.84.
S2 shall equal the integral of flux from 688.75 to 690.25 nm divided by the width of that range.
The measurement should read 3.7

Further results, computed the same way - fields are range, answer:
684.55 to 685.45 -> 3.88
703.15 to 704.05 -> 3.77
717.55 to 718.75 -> 3.6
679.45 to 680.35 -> 3.64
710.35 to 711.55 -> 3.8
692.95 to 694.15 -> 3.45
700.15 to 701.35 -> 3.82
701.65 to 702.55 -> 3.64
